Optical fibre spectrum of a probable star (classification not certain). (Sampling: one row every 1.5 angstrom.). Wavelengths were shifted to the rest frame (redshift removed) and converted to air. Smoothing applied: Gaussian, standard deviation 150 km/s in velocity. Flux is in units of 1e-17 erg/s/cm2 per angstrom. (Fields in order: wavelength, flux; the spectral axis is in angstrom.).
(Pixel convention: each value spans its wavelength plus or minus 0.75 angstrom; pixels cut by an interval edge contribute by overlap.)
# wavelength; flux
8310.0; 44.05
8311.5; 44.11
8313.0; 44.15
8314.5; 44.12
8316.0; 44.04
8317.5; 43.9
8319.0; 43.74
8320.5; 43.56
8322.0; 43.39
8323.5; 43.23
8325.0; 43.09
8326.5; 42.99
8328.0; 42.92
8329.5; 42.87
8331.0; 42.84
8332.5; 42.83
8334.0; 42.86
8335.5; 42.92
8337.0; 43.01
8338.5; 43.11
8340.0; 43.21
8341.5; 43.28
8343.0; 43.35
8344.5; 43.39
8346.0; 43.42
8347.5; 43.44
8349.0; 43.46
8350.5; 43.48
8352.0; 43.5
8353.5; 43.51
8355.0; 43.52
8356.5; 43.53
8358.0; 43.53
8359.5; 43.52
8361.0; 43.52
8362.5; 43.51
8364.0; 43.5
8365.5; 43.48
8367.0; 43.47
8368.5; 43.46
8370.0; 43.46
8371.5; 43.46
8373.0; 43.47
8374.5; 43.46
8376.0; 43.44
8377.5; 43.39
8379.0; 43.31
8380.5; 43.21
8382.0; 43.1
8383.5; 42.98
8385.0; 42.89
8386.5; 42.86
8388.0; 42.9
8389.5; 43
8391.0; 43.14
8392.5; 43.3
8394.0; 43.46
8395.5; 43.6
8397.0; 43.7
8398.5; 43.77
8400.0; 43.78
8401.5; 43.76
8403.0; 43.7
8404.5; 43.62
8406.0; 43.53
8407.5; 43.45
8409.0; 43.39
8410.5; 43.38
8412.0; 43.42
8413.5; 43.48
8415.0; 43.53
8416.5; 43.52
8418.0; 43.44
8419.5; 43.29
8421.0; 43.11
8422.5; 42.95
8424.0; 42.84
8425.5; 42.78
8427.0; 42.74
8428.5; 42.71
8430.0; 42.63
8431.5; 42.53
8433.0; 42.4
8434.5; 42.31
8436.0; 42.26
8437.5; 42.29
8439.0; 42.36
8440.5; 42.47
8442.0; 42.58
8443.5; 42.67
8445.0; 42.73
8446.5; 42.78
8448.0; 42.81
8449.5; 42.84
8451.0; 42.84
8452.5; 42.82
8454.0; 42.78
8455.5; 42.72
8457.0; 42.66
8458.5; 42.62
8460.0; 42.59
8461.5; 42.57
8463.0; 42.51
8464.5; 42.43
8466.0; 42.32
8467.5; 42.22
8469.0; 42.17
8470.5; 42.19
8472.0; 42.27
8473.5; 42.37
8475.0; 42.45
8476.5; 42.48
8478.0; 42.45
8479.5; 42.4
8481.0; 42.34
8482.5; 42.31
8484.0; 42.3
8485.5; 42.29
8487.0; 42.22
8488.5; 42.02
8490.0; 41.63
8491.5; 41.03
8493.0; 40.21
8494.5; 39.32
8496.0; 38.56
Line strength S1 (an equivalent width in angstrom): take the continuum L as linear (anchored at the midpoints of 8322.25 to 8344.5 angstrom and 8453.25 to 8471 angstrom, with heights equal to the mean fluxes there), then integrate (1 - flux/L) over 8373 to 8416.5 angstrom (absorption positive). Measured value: -0.6 angstrom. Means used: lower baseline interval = 43.1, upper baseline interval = 42.5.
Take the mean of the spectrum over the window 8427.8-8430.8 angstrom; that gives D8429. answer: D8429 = 42.7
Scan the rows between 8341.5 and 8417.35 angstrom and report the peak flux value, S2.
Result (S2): 43.78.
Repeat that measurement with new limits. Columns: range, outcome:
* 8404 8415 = 43.62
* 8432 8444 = 42.67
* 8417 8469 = 43.44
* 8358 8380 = 43.53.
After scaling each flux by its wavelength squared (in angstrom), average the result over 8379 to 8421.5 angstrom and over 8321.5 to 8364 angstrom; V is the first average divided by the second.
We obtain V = 1.02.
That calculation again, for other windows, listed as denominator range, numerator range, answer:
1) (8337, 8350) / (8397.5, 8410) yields 1.02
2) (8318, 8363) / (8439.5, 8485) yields 1.01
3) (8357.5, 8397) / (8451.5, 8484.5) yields 1.00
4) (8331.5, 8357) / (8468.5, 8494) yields 1.00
